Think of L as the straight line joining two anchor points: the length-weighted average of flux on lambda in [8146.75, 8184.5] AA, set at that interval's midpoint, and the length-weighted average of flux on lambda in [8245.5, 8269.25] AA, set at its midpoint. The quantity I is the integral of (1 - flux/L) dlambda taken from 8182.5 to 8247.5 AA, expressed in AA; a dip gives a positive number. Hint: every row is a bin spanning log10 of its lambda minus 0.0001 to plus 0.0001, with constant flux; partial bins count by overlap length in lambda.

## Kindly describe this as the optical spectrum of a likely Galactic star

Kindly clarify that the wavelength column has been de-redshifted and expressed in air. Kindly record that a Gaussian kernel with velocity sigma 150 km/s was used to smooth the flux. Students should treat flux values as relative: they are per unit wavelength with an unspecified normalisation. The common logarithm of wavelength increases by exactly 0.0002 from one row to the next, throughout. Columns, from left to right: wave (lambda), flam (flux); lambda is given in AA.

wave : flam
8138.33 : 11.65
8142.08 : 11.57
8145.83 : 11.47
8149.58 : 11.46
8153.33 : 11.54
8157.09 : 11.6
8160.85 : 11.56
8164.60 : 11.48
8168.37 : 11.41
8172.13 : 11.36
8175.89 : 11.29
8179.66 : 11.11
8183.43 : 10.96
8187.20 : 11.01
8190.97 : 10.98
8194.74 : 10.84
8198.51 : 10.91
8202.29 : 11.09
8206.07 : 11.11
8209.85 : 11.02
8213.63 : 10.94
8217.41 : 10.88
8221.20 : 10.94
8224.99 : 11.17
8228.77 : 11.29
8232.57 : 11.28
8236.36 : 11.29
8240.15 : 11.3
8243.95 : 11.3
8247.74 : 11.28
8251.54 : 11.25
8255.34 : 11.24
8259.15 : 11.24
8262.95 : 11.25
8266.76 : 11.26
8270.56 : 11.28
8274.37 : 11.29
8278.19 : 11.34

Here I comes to 1.3 AA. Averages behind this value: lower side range 11.4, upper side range 11.3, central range 11.1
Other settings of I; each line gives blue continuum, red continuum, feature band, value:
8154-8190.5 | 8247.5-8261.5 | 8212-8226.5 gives 0.38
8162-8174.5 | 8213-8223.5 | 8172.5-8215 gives 0.50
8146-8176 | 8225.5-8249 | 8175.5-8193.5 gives 0.59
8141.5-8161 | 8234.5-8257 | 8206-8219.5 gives 0.47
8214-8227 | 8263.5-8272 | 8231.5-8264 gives -0.34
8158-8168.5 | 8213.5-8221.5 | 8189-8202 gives 0.25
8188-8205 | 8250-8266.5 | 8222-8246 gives -0.26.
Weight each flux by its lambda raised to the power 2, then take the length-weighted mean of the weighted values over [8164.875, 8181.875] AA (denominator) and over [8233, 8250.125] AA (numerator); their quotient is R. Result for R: 1.02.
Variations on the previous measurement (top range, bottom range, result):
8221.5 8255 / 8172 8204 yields 1.03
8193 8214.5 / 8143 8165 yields 0.96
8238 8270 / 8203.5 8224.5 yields 1.04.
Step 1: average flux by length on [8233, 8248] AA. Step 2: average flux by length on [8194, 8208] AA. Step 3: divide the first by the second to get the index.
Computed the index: 1.03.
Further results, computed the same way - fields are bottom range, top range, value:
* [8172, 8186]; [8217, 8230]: 0.99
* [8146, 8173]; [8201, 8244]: 0.97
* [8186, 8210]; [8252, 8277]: 1.02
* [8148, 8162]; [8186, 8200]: 0.95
